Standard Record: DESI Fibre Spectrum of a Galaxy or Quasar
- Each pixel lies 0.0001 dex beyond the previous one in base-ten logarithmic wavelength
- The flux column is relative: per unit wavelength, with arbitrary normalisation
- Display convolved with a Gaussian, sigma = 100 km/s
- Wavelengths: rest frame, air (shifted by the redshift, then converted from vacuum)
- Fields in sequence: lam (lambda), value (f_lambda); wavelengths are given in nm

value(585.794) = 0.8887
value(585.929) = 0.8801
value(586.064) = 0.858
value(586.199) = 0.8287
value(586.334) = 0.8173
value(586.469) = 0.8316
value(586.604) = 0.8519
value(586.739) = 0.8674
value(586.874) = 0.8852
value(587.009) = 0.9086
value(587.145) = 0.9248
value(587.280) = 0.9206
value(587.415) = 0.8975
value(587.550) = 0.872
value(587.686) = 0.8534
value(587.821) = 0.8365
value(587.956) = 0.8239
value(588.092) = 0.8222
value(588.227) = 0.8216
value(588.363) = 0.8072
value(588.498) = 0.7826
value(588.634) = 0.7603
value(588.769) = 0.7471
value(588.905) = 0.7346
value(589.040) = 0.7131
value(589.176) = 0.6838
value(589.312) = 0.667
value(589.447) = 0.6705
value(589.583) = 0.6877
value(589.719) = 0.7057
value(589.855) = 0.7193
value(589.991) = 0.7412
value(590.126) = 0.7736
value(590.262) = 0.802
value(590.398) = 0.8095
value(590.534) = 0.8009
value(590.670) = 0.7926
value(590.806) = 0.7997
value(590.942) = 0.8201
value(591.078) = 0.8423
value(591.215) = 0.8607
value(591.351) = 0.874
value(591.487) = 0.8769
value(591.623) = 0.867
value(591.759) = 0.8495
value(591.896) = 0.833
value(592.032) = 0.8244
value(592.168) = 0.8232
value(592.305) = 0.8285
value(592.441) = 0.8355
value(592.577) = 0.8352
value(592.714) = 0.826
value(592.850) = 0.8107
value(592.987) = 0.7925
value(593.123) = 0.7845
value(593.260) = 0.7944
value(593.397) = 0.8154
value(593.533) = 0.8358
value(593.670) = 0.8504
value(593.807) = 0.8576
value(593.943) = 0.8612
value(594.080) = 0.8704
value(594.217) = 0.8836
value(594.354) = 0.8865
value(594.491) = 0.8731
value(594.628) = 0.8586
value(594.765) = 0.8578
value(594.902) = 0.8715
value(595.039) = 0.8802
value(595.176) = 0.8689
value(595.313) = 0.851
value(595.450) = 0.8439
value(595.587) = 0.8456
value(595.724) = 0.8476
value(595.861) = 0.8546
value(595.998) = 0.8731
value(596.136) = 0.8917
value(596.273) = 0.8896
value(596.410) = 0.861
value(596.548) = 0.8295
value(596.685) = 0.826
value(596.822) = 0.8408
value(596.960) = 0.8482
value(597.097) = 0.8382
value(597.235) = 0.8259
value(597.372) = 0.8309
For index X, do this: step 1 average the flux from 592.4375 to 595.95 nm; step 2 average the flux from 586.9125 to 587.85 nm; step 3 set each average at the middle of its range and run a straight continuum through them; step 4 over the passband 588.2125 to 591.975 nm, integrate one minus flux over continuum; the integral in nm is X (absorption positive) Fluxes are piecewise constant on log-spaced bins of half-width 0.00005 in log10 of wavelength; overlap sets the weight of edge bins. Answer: 0.40 nm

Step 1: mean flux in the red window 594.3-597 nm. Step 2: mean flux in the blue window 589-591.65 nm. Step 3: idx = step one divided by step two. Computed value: 1.11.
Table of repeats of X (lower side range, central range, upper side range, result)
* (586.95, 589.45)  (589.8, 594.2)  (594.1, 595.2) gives 0.112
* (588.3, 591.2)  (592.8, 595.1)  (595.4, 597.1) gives -0.074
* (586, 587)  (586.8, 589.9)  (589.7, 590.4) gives 0.042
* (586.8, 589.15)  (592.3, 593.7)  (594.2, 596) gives 0.057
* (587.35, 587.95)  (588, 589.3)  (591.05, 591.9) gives 0.151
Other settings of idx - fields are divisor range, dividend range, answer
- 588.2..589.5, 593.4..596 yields 1.17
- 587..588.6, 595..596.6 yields 1.01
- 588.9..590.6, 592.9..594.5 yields 1.15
